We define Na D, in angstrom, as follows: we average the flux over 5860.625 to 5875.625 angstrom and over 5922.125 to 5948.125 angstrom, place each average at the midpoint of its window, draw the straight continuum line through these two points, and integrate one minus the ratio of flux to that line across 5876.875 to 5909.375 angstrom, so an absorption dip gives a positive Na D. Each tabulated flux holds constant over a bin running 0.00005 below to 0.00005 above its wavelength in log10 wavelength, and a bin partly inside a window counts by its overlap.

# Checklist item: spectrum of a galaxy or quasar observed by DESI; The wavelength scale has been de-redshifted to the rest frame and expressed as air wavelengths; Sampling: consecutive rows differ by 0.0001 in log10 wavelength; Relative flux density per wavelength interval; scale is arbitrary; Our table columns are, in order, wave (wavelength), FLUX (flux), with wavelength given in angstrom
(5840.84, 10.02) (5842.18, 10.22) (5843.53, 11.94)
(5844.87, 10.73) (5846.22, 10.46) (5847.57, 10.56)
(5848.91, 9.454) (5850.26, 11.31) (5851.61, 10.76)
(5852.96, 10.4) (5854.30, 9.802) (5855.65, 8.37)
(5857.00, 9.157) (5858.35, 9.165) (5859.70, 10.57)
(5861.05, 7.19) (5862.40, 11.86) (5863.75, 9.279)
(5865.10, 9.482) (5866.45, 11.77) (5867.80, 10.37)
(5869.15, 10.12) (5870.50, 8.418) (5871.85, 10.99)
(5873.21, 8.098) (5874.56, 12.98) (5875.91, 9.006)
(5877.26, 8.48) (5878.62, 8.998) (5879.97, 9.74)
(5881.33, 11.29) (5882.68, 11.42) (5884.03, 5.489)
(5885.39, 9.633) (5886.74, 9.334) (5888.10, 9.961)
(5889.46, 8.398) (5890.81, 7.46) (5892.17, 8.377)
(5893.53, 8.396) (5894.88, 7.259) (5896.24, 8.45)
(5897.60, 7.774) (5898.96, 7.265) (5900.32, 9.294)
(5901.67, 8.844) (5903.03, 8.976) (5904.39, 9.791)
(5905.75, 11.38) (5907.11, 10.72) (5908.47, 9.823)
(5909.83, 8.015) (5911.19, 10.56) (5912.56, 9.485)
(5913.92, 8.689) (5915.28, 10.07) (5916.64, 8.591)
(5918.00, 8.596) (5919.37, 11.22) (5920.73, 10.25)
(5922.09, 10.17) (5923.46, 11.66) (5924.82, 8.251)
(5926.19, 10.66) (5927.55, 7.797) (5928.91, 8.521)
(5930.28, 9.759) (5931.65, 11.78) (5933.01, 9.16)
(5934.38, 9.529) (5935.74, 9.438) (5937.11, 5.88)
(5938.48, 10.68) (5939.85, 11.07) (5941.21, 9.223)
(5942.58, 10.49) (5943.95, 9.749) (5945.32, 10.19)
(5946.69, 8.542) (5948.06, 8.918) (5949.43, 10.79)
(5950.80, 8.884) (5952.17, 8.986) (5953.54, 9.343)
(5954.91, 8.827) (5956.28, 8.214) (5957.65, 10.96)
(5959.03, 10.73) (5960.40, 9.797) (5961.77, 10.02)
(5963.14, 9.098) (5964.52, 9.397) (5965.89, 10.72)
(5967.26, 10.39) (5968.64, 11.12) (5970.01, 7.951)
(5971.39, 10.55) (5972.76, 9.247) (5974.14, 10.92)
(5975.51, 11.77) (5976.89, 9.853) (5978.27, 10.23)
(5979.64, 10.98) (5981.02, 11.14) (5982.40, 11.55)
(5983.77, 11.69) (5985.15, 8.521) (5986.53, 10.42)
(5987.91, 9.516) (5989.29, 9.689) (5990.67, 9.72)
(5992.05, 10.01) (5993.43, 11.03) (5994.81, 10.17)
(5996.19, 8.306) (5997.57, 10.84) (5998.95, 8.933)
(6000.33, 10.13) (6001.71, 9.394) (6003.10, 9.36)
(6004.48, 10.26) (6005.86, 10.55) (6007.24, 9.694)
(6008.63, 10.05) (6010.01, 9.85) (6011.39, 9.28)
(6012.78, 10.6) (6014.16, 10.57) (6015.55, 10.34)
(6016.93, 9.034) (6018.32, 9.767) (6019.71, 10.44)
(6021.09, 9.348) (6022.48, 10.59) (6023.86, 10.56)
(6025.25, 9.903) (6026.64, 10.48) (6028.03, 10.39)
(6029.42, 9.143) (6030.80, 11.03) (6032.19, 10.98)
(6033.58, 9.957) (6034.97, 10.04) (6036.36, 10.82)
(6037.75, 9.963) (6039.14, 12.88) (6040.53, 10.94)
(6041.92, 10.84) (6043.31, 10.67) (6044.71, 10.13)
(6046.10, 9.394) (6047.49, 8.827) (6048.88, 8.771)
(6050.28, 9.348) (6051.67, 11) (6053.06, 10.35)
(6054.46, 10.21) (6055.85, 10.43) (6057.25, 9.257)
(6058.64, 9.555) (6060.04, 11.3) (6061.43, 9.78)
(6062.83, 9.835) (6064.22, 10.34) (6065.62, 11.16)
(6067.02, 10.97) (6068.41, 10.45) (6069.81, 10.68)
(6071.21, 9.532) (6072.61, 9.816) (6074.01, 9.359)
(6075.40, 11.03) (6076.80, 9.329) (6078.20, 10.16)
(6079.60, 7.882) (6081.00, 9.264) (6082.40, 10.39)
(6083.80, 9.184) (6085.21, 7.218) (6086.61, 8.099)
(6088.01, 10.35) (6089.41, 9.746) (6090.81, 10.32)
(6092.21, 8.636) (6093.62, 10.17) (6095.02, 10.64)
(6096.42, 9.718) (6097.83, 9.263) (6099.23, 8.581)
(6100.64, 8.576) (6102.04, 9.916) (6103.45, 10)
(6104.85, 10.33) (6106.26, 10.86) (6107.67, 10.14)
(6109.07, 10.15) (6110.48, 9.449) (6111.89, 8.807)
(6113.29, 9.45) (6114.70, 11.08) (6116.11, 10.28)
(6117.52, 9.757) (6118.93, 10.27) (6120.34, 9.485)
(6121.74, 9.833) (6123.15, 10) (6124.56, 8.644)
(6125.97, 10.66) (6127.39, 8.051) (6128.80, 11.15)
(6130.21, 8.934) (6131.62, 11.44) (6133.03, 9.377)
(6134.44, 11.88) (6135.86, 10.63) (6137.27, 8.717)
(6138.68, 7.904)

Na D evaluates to 2.8 angstrom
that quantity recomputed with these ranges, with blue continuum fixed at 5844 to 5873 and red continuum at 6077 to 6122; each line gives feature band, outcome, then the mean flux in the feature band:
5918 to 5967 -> 0.96 angstrom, 9.67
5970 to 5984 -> -1.16 angstrom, 10.6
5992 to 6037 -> -1.41 angstrom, 10.1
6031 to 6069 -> -2.41 angstrom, 10.3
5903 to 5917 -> 0.30 angstrom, 9.7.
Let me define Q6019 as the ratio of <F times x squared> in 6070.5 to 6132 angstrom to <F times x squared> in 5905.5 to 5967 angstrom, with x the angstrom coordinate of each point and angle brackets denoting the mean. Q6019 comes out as 1.06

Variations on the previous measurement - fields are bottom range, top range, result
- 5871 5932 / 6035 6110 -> 1.12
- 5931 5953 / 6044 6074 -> 1.09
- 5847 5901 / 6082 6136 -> 1.12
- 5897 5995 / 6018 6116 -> 1.06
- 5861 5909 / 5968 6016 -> 1.12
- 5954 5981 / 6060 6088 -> 1.01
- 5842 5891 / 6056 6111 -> 1.07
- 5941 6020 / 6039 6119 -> 1.03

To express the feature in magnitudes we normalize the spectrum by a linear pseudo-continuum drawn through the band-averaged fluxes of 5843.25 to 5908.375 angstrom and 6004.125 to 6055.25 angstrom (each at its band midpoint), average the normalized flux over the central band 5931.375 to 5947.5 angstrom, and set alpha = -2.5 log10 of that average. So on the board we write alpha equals 0.03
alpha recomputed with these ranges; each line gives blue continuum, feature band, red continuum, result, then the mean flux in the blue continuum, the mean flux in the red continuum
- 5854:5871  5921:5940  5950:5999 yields 0.03 mag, 9.67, 10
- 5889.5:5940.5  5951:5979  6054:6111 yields -0.05 mag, 9.28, 9.81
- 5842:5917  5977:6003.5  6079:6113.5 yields -0.06 mag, 9.54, 9.49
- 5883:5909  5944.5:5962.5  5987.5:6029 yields -0.02 mag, 8.8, 9.96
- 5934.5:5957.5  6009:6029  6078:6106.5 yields -0.07 mag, 9.37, 9.46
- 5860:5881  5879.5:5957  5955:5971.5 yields 0.06 mag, 9.82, 9.85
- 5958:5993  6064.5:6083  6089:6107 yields -0.02 mag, 10.2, 9.75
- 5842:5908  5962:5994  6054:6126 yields -0.06 mag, 9.57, 9.81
